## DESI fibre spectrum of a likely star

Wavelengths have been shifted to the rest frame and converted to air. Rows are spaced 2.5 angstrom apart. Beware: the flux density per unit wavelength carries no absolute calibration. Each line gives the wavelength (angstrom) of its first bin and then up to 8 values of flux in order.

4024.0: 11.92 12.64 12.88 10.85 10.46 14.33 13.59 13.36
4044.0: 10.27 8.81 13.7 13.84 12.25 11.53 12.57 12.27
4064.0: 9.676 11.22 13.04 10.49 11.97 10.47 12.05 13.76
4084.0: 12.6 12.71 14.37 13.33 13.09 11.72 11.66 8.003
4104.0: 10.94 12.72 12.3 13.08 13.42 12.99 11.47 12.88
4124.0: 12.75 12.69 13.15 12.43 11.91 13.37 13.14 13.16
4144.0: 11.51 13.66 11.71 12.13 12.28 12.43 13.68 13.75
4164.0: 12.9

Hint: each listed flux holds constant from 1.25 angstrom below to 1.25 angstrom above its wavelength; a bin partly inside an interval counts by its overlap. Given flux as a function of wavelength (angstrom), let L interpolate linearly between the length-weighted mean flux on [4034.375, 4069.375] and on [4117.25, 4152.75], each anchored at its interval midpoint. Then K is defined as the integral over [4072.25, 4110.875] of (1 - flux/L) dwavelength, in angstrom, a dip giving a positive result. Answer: 0.70 angstrom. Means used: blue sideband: 12.1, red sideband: 12.6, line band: 12.1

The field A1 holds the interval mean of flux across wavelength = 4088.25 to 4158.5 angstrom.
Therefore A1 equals 12.4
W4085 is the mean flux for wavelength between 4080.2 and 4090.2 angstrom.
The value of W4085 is 13.3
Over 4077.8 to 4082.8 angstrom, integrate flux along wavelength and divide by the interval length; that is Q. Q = 12.9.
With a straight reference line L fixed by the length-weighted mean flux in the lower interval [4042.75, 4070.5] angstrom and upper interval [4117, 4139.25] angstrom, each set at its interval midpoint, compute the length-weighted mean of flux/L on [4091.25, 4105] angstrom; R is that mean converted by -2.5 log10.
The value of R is 0.08 mag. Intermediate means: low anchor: 11.7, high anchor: 12.6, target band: 11.3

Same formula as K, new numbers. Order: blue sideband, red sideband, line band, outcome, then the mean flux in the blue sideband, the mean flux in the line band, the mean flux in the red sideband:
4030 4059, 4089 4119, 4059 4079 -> 1.2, 12.1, 11.4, 12.2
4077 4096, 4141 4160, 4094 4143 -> 1.6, 13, 12.3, 12.5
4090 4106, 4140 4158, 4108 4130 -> -1.5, 11.6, 12.7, 12.4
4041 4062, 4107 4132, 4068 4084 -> 0.4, 12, 12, 12.7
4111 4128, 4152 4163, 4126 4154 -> 0.6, 12.7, 12.6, 13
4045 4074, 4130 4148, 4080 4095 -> -1.5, 11.8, 13.3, 12.7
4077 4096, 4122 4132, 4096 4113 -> 1.8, 13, 11.5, 12.8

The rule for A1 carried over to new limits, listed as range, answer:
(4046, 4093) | 12.2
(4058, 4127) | 12.1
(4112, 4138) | 12.7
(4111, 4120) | 12.7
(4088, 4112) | 12.1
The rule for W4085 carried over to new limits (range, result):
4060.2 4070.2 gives 11.5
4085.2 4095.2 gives 13.4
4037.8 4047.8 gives 11.5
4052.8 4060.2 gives 12.1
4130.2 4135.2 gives 12.2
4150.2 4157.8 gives 12.3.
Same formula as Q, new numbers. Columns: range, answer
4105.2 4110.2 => 12.5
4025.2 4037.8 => 12.2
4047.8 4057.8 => 12.8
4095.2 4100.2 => 11.7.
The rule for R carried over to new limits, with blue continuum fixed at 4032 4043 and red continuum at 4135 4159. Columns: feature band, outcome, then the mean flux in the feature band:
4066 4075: 0.09 mag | 11.7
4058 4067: 0.12 mag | 11.4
